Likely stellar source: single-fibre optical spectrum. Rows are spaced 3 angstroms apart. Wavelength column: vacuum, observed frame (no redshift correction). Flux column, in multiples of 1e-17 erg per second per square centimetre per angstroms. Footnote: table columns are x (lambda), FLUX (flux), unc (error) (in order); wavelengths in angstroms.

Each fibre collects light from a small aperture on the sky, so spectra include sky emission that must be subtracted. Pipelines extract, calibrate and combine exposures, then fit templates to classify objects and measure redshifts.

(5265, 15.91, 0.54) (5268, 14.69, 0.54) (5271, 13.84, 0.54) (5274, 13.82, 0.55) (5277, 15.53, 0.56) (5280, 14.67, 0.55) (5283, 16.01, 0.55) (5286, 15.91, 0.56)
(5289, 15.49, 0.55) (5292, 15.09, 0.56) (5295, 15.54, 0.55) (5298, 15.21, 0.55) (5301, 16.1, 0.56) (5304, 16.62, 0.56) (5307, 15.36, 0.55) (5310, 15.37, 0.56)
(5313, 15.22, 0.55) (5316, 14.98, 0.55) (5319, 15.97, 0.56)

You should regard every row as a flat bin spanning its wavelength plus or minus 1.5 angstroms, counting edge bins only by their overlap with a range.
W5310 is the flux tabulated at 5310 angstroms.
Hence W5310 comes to 15.37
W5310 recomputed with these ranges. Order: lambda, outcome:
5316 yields 14.98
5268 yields 14.69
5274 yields 13.82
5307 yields 15.36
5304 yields 16.62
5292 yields 15.09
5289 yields 15.49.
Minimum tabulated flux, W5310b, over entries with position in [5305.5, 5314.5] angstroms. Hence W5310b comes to 15.22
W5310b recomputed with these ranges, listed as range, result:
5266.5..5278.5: 13.82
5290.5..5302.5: 15.09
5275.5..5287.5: 14.67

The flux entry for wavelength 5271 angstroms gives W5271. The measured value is 13.84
